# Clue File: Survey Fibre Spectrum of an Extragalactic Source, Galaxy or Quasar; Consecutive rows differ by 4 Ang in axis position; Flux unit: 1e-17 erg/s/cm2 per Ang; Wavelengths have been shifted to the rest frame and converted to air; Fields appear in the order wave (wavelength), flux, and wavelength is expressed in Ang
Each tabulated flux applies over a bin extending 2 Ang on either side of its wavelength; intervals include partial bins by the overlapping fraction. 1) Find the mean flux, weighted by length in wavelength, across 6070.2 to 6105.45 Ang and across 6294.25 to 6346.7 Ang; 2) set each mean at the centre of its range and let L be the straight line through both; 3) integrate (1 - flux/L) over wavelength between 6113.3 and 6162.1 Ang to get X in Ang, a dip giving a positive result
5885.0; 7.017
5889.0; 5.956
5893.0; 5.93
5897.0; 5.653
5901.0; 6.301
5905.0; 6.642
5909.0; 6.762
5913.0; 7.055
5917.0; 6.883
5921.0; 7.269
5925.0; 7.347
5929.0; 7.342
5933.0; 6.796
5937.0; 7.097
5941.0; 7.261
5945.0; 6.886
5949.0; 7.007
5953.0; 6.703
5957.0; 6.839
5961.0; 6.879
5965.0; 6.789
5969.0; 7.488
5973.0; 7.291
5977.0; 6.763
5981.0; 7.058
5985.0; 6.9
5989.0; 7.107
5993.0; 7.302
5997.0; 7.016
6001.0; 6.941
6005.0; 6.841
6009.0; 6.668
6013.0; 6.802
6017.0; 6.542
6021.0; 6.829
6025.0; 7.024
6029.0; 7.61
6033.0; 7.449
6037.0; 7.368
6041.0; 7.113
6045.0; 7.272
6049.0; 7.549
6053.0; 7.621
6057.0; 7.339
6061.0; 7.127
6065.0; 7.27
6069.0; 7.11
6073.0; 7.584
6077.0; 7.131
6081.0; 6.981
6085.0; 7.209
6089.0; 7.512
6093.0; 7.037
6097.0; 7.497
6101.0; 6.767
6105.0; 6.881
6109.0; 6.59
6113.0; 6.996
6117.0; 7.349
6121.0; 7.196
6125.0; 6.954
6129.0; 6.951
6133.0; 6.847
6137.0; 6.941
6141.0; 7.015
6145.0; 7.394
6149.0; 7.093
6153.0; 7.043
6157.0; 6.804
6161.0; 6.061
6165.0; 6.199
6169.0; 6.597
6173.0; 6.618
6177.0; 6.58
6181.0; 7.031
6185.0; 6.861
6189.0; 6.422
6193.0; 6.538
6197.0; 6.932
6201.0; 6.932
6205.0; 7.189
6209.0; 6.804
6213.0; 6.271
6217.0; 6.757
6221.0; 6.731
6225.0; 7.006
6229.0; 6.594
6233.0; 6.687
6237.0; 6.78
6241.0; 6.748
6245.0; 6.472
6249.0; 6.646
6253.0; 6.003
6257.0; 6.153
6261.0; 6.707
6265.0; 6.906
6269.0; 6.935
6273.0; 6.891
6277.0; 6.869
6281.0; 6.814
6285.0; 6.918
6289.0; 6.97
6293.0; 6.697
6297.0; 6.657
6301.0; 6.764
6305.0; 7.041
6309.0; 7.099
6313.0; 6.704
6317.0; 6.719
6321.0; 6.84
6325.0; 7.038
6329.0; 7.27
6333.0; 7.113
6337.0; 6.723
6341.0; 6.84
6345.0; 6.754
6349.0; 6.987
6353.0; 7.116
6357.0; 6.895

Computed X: 0.9 Ang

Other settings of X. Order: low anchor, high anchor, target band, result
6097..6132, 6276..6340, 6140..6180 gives 1.3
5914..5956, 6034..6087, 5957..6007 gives 0.8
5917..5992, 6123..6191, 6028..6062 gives -2.2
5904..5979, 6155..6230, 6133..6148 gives -0.7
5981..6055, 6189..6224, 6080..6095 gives -0.5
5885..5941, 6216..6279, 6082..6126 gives -2.6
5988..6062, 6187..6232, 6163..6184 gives 0.6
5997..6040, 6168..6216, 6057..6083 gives -1.1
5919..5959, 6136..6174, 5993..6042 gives -0.5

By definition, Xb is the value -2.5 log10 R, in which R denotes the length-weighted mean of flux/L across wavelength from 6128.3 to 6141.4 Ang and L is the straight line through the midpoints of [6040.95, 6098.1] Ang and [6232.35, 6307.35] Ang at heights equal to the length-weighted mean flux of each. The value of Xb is 0.03 mag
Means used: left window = 7.29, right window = 6.72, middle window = 6.93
